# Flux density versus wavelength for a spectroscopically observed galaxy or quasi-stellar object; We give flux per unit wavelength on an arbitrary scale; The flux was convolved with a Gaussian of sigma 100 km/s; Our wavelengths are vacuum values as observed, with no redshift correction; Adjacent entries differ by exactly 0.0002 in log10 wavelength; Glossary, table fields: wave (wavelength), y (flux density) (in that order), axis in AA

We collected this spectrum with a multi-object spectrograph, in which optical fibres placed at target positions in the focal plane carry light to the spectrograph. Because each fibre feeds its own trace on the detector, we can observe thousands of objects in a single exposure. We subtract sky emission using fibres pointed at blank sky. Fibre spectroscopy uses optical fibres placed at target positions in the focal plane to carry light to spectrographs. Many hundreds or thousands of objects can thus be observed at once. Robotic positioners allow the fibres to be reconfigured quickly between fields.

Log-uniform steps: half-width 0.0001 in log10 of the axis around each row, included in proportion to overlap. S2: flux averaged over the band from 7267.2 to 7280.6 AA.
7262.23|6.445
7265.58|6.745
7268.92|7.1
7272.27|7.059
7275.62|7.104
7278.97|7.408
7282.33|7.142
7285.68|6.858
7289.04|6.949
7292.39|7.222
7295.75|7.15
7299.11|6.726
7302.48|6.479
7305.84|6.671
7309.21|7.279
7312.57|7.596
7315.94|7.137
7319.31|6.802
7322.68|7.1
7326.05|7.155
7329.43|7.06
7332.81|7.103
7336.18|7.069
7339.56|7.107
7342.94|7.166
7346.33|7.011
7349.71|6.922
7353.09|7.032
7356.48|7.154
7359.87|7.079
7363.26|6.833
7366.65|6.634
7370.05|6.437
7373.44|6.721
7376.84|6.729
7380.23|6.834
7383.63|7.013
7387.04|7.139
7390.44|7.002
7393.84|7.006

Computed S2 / 7.17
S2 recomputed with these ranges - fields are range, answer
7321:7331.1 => 7.1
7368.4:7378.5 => 6.63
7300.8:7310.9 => 6.81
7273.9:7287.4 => 7.12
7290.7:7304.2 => 6.89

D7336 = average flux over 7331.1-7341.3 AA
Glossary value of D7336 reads 7.1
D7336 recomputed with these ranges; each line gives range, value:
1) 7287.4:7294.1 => 7.09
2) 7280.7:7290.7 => 6.98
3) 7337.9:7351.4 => 7.05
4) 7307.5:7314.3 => 7.43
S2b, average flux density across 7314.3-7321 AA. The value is 6.97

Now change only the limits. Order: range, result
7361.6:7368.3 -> 6.74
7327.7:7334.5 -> 7.08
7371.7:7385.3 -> 6.83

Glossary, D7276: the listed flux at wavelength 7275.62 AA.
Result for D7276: 7.104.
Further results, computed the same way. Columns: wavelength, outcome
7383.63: 7.013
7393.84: 7.006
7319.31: 6.802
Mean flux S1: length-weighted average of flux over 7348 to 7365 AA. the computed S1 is 7.01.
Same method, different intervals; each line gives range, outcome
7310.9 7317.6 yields 7.37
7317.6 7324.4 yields 6.96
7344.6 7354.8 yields 6.99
